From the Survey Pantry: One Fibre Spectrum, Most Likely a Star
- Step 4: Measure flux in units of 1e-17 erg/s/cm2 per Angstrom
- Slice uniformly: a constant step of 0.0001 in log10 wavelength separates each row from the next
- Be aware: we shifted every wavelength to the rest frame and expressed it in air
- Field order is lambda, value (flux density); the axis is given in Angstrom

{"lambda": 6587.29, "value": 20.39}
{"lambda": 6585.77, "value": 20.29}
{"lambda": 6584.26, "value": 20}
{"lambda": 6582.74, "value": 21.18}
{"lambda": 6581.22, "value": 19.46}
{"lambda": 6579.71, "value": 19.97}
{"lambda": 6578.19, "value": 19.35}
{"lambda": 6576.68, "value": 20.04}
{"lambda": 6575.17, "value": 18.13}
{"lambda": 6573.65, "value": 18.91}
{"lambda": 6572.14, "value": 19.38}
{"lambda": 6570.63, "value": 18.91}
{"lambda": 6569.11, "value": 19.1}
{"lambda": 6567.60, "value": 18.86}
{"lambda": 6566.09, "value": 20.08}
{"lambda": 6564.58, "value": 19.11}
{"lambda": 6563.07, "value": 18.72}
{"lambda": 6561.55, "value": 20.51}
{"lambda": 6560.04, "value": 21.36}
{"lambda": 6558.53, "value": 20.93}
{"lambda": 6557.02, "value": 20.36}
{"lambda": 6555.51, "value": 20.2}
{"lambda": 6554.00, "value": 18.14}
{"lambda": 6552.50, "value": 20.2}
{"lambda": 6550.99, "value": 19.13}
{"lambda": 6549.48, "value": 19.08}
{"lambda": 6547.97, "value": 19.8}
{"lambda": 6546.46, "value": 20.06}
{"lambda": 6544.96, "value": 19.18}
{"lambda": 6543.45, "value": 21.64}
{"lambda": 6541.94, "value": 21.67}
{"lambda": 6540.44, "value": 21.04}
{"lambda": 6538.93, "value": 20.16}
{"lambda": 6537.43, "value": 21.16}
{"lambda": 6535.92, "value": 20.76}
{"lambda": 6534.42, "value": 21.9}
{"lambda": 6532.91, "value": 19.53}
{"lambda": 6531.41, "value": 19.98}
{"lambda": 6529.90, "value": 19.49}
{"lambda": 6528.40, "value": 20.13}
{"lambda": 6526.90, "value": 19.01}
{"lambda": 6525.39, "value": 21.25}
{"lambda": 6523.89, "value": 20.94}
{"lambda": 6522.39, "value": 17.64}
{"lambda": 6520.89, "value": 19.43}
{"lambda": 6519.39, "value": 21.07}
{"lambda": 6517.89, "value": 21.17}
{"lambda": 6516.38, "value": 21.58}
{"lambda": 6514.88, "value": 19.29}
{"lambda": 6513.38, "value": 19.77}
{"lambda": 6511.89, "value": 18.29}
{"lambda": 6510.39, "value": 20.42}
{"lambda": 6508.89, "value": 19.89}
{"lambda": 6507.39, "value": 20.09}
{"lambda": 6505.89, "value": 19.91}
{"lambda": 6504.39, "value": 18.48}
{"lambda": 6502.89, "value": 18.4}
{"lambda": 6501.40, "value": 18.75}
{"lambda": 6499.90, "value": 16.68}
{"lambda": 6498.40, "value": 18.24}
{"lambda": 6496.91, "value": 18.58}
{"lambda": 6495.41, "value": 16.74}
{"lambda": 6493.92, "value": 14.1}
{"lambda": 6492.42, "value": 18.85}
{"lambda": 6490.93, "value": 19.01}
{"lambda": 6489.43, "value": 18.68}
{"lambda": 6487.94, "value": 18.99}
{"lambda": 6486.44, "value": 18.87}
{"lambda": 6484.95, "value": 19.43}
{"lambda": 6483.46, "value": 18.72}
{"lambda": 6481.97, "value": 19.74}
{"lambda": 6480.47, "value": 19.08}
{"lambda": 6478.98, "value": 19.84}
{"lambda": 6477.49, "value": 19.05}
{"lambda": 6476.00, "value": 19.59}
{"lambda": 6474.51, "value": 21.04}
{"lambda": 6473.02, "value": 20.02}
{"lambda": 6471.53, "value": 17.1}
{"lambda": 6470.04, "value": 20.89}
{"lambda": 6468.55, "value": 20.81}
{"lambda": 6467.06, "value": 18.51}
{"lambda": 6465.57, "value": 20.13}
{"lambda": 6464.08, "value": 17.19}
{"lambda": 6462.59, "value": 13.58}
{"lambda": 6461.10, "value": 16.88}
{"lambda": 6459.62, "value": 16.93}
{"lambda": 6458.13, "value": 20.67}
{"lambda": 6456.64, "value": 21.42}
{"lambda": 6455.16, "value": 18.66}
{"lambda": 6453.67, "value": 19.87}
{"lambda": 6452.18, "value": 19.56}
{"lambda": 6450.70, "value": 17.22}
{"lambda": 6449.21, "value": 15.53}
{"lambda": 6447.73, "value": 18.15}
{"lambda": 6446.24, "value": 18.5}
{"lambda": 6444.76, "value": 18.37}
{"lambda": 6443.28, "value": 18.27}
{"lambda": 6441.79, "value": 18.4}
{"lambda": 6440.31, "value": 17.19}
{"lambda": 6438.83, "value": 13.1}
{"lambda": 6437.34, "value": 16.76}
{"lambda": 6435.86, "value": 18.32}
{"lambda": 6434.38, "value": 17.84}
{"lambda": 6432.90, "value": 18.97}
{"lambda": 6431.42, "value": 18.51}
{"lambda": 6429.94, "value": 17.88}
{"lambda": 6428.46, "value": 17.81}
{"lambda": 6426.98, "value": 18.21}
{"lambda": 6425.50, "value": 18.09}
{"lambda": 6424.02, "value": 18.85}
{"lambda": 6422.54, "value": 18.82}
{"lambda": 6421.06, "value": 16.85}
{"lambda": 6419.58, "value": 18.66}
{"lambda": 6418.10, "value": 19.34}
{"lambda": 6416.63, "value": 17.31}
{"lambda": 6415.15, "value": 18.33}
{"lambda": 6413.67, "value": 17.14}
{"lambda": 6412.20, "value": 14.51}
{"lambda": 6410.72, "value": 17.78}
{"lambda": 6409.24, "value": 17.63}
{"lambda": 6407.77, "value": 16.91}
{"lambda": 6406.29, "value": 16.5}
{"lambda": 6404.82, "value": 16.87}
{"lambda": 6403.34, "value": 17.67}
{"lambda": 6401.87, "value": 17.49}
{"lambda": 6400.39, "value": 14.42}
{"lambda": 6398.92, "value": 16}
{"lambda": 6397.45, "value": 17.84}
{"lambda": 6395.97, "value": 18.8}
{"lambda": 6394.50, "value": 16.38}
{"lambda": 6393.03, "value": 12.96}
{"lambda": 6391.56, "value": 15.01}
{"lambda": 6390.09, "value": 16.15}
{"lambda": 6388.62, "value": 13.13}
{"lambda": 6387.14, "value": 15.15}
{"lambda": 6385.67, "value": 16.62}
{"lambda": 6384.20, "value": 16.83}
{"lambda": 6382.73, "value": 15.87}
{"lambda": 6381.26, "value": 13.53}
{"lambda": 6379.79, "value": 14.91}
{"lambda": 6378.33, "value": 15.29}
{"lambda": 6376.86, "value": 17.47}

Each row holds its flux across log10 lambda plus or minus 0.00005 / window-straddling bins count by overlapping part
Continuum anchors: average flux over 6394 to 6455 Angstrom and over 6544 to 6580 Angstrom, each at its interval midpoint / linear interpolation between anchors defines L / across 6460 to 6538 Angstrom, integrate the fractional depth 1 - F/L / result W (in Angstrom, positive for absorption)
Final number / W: -2.2 Angstrom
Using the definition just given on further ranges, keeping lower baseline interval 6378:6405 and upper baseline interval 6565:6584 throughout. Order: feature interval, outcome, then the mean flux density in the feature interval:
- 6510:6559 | -3.86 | 20.1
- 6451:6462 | -1.20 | 19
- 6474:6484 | -1.14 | 19.6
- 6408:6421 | -0.99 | 17.5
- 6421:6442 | -1.39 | 17.7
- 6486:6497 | -0.07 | 17.9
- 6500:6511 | -0.70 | 19.2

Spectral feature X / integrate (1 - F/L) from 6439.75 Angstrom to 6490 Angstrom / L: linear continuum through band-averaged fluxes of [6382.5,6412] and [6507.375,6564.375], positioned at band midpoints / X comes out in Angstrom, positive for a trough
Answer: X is -1.6 Angstrom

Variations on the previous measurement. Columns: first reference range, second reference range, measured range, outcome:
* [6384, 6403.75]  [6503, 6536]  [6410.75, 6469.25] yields -1.8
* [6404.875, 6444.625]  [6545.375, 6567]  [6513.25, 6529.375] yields -0.7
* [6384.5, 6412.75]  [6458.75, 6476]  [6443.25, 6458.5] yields -0.6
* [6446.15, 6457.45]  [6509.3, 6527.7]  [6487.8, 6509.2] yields 1.4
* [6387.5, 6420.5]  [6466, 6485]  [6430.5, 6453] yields 0.6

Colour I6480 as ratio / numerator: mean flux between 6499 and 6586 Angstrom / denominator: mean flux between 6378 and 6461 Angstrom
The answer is 1.2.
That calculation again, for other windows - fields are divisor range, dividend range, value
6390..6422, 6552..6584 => 1.17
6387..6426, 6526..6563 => 1.20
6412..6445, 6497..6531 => 1.10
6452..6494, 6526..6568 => 1.06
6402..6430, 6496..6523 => 1.10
